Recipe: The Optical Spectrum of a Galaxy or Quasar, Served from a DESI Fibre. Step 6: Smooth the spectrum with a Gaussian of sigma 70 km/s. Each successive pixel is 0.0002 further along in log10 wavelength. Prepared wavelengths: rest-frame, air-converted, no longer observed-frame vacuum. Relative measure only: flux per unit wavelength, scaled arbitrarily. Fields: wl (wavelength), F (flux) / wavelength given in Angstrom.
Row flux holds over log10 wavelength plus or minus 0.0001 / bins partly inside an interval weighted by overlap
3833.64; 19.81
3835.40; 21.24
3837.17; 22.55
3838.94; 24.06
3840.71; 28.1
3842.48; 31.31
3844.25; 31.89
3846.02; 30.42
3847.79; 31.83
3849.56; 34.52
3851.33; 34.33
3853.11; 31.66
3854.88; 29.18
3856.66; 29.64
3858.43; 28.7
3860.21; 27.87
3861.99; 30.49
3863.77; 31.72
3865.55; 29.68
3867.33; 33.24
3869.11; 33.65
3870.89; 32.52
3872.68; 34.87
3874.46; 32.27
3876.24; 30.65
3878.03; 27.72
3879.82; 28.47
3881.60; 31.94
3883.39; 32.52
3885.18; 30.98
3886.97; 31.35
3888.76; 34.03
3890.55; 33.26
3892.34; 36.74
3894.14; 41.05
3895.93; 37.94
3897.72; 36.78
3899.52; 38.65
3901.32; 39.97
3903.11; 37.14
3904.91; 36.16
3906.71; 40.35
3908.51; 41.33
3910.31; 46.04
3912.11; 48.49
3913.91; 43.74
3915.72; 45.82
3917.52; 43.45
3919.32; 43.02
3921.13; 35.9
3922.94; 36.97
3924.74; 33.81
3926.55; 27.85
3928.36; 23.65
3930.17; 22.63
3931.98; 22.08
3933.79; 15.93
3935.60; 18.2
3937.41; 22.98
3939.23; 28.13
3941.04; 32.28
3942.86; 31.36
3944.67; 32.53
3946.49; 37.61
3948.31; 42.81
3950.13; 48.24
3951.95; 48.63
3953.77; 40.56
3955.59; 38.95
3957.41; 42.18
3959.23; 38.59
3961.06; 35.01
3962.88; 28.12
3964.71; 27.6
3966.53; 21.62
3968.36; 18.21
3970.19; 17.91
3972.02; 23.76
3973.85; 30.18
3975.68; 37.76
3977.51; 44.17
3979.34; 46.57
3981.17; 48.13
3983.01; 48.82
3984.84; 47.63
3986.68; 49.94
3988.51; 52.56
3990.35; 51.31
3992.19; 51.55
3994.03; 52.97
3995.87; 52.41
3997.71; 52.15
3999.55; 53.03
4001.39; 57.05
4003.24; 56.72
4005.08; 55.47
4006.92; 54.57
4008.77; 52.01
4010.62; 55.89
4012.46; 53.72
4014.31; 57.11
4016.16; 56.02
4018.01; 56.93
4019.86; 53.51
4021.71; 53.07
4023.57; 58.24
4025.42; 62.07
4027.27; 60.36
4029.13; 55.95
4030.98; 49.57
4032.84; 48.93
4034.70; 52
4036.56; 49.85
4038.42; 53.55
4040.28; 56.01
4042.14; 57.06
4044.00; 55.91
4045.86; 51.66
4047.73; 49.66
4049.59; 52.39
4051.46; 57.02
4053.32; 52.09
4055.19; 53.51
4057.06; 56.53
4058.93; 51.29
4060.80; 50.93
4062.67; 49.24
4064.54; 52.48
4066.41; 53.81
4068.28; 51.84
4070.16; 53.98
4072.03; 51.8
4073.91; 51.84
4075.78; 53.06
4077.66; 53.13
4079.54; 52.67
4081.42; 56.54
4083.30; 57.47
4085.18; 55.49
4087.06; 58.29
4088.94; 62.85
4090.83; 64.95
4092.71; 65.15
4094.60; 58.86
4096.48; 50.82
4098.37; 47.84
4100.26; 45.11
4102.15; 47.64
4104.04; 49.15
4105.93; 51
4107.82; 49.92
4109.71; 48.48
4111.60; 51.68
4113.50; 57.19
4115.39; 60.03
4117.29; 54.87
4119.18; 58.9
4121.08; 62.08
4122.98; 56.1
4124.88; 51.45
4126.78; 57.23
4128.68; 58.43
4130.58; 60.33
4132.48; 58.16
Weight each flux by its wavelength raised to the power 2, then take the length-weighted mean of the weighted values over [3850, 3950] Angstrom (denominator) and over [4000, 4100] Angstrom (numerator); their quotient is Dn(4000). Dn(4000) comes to 1.75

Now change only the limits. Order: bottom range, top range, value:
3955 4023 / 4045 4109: 1.23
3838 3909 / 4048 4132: 1.84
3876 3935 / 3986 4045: 1.64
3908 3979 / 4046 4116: 1.70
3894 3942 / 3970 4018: 1.47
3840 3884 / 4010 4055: 1.91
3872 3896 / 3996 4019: 1.78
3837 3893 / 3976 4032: 1.83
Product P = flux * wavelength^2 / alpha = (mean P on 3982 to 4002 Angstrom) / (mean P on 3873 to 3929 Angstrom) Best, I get 1.5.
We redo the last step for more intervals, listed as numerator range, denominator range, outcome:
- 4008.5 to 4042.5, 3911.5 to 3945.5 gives 1.81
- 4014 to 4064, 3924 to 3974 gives 1.86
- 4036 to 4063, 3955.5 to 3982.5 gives 1.66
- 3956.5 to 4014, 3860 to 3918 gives 1.29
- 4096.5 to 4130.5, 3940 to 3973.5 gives 1.72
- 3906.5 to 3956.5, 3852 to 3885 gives 1.18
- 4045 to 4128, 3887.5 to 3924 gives 1.49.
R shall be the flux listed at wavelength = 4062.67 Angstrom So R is 49.24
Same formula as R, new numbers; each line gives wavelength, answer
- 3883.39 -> 32.52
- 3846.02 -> 30.42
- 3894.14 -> 41.05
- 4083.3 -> 57.47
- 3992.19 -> 51.55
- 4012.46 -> 53.72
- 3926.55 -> 27.85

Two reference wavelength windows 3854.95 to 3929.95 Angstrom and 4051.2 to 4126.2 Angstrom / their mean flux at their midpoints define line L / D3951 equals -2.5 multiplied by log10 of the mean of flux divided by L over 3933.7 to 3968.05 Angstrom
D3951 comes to 0.22 mag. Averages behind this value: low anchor 35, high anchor 54.2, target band 33.4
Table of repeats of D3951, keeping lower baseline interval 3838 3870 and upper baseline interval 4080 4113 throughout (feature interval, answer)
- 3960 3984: 0.268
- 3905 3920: -0.198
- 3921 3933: 0.307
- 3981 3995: -0.157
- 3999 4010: -0.209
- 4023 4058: -0.117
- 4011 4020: -0.200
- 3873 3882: 0.086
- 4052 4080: -0.029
